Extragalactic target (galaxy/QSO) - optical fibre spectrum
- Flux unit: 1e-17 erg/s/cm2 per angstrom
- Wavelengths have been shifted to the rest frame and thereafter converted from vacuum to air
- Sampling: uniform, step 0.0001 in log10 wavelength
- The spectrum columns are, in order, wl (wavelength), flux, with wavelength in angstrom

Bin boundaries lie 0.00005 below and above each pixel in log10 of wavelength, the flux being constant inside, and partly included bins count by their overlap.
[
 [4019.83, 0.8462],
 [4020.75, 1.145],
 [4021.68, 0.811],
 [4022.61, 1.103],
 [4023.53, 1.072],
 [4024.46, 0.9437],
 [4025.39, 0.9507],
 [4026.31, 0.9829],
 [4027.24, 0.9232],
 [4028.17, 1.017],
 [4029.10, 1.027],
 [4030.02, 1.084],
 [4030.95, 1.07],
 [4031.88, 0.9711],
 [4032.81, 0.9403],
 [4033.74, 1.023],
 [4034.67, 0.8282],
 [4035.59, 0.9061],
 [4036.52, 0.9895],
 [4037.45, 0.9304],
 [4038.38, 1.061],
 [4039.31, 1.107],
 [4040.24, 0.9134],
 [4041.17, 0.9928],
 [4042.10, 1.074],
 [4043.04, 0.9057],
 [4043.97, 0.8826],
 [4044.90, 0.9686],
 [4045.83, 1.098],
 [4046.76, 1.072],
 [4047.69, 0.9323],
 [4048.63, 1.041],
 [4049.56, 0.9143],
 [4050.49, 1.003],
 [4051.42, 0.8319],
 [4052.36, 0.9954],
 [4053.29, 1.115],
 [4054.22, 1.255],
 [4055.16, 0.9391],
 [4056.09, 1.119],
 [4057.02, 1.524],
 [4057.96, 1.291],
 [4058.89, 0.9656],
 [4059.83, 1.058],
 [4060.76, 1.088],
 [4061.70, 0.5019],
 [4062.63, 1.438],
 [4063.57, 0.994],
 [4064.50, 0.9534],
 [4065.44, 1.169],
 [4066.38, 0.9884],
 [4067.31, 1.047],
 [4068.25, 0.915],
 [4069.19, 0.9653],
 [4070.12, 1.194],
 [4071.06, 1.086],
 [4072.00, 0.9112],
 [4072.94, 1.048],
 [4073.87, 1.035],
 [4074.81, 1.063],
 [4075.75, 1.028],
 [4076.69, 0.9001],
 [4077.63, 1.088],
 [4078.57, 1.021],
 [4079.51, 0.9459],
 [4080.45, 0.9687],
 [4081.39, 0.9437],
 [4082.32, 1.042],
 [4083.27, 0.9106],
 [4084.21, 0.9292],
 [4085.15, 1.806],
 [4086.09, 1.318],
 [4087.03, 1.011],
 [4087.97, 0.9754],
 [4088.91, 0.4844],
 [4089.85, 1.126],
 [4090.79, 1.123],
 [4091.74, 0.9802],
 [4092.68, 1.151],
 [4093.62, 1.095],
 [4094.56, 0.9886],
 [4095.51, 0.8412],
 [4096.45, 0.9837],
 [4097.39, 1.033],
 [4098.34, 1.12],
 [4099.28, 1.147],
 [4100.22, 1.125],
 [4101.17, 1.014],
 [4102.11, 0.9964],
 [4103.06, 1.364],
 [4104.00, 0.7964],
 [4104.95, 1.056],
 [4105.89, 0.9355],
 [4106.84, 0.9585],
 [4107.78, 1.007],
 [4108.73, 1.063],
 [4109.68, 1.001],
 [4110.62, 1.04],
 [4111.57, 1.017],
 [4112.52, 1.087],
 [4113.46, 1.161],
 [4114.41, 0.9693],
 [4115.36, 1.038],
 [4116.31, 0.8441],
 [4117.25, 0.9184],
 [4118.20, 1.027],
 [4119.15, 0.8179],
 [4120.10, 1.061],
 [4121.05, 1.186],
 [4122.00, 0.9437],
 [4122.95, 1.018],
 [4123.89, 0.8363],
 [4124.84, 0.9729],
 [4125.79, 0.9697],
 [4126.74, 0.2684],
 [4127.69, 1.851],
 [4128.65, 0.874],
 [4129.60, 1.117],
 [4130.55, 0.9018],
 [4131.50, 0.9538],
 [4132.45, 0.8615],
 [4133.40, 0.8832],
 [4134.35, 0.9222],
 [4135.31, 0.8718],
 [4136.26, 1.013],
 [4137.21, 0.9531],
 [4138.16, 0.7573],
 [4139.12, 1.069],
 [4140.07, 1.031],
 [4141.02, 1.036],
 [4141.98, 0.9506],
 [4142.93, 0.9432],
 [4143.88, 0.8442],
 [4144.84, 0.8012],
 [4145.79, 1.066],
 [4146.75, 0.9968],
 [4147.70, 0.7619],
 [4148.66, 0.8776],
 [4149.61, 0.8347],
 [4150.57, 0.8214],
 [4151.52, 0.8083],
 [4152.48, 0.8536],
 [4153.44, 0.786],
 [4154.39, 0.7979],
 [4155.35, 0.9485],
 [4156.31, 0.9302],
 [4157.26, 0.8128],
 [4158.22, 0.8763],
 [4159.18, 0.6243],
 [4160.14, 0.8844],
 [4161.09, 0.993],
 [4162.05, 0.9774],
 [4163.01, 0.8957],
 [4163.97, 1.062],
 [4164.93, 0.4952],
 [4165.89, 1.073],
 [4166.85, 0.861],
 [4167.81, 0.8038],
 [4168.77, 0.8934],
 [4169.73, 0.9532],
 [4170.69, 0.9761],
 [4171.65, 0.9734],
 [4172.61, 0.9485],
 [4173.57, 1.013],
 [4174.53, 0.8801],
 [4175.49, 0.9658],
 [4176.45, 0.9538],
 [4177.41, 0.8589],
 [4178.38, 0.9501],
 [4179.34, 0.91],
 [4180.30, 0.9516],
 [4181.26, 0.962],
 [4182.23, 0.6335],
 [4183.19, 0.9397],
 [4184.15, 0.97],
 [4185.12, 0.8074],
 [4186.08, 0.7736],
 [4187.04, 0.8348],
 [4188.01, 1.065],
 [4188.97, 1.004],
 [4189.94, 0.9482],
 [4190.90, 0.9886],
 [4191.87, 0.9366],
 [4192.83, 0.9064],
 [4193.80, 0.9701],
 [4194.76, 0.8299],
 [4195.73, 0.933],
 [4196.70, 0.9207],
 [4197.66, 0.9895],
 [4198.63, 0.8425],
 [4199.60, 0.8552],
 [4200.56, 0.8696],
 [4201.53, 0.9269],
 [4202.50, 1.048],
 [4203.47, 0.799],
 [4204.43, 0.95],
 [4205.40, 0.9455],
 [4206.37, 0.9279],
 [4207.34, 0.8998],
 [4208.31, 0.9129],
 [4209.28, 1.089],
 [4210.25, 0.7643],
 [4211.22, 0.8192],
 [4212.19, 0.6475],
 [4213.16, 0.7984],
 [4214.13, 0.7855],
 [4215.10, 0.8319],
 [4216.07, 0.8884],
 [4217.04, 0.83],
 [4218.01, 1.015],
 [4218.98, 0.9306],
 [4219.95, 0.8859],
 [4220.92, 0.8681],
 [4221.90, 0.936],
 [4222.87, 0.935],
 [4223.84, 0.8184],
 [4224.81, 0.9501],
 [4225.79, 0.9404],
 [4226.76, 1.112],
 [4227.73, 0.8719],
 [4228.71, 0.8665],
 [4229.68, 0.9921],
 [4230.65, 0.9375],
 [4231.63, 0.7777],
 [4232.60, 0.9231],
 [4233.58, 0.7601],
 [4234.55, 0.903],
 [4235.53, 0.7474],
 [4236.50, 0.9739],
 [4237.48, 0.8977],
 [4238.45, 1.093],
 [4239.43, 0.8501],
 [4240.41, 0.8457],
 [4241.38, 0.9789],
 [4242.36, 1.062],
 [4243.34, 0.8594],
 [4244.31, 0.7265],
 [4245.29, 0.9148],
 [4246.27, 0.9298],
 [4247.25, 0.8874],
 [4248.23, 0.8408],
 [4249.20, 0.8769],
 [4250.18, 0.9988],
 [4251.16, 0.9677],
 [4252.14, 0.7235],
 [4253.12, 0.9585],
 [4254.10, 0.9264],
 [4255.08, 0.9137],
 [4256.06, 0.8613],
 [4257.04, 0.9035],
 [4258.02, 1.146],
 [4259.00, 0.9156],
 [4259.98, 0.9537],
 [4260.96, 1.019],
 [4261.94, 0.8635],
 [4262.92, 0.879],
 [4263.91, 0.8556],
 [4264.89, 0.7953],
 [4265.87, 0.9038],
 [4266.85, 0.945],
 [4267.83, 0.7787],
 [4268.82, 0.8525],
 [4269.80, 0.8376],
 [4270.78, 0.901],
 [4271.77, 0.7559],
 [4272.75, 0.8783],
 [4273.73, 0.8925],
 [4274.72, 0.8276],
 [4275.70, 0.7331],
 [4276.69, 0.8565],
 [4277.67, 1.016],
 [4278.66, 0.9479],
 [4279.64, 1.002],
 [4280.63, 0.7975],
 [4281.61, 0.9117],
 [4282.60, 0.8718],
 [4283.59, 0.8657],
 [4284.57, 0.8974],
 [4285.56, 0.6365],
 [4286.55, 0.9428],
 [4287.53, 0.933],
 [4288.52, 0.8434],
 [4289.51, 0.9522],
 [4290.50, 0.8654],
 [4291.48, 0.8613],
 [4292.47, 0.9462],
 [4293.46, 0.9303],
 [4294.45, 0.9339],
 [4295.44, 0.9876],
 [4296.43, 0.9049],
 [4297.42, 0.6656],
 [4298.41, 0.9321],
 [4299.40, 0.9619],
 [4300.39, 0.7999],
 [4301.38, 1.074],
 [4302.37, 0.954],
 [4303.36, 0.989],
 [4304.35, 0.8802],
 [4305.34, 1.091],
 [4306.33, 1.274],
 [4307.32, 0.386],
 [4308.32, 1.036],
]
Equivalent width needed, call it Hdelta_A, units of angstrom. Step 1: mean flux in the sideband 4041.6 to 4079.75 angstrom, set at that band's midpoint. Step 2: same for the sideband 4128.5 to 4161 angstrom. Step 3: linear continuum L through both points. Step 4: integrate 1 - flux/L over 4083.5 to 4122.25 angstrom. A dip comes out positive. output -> -2.9 angstrom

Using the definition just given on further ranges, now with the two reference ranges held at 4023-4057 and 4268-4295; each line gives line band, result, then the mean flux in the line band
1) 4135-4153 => 0.7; 0.91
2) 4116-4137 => 0.0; 0.961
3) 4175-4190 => 0.4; 0.907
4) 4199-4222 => 0.8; 0.883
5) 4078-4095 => -1.2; 1.05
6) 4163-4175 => 0.3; 0.91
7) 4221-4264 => -0.7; 0.911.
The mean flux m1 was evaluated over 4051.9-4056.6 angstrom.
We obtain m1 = 1.09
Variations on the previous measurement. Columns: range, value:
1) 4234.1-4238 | 0.883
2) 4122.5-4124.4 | 0.931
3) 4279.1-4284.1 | 0.891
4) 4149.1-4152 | 0.824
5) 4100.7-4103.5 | 1.12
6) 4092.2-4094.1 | 1.13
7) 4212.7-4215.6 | 0.806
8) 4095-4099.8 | 1.03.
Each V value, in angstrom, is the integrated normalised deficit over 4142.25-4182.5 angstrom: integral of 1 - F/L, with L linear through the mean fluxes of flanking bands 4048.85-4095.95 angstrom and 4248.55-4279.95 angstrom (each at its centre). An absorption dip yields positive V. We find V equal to 3.5 angstrom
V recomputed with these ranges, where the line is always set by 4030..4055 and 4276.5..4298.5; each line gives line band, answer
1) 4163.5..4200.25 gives 1.0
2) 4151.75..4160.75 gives 1.0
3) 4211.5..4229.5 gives 0.7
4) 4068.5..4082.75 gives -0.5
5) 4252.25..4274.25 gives 0.2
